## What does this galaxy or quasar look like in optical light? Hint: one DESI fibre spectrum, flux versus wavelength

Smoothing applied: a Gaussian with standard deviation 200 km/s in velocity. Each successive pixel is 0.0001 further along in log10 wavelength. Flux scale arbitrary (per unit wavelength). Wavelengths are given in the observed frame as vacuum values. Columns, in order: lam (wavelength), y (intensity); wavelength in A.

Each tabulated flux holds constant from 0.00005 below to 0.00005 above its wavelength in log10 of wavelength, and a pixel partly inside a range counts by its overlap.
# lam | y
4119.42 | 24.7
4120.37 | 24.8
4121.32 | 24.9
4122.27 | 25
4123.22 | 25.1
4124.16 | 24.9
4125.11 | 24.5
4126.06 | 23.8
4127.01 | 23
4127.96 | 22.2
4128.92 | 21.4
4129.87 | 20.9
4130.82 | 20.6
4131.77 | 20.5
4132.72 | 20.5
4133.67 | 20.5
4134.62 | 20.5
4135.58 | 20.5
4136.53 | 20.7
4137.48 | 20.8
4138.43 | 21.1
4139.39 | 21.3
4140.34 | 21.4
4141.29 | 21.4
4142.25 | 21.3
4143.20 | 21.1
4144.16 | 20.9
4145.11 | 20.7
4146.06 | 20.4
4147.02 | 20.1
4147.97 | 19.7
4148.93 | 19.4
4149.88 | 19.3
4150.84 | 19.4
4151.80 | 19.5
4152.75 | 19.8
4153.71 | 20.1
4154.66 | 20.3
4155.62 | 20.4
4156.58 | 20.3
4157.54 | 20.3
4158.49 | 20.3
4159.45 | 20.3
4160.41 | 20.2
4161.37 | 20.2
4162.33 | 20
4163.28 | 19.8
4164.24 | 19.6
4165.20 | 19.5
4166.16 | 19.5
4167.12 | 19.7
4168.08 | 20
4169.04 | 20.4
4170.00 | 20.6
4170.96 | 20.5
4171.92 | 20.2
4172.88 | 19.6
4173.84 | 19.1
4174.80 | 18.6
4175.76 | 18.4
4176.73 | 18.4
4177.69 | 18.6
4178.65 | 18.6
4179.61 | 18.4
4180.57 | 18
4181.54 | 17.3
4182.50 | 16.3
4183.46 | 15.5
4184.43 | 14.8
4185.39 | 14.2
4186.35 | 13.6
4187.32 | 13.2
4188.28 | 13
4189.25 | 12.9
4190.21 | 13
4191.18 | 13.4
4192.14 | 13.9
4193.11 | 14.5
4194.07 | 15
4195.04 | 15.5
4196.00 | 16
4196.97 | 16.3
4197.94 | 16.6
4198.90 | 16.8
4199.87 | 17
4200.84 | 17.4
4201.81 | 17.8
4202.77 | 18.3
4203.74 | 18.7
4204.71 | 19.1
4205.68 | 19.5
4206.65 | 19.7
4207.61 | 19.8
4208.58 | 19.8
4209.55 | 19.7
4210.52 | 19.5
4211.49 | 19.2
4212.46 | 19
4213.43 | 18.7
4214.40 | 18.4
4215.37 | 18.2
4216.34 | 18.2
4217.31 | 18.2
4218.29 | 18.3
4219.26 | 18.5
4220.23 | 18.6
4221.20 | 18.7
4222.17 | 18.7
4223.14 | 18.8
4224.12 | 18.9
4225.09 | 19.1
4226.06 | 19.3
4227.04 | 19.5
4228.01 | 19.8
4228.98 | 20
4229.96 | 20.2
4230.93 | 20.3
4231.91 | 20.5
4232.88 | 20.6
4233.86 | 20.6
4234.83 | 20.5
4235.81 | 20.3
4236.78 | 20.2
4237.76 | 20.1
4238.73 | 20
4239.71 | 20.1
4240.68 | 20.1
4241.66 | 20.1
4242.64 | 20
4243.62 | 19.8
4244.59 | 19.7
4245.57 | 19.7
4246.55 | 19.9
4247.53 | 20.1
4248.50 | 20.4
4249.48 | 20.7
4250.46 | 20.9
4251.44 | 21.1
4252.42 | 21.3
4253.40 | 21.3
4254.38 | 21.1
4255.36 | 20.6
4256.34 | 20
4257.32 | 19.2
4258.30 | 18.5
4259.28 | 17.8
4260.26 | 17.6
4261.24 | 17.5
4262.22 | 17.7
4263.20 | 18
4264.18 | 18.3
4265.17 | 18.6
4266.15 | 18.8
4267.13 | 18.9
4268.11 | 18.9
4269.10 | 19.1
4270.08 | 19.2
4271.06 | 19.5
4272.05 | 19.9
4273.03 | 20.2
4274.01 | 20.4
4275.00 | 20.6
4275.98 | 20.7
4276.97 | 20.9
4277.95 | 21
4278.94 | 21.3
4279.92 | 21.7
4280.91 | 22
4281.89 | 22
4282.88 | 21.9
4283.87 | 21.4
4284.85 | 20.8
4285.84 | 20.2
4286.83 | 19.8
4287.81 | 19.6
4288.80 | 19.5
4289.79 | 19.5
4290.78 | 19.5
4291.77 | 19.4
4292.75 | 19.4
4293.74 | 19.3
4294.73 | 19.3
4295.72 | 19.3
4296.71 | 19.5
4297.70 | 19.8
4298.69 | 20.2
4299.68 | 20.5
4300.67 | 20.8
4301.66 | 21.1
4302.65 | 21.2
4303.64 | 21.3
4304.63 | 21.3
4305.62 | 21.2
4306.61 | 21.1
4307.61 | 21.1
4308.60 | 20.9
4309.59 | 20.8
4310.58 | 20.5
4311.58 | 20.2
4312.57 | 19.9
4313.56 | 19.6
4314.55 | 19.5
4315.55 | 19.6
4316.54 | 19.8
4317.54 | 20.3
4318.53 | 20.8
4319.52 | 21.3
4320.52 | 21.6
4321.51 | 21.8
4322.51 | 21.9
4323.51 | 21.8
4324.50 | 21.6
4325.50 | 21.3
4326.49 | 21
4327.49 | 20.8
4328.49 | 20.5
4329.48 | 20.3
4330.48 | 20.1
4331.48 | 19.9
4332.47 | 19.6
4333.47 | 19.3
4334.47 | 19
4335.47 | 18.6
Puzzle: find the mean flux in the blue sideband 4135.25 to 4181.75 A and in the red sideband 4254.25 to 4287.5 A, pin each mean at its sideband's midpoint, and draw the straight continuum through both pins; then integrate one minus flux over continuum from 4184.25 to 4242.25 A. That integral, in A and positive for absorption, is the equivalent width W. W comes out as 5.4 A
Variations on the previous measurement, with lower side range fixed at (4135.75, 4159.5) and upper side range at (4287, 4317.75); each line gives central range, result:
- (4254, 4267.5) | 1.00 A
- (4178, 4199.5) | 5.29 A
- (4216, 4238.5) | 0.88 A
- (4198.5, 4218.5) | 1.64 A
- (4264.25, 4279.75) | 0.26 A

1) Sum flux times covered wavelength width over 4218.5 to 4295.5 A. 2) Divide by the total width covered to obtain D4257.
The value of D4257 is 19.8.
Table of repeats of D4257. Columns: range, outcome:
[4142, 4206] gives 18.2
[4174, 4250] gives 18.2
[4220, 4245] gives 19.8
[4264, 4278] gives 19.7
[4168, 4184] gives 18.7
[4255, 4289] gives 19.8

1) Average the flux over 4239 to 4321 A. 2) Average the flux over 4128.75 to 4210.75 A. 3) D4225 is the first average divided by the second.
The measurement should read 1.07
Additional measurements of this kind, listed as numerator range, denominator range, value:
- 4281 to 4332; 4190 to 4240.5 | 1.11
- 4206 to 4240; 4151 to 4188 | 1.04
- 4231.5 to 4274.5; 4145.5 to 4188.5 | 1.05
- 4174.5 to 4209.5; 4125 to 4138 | 0.78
